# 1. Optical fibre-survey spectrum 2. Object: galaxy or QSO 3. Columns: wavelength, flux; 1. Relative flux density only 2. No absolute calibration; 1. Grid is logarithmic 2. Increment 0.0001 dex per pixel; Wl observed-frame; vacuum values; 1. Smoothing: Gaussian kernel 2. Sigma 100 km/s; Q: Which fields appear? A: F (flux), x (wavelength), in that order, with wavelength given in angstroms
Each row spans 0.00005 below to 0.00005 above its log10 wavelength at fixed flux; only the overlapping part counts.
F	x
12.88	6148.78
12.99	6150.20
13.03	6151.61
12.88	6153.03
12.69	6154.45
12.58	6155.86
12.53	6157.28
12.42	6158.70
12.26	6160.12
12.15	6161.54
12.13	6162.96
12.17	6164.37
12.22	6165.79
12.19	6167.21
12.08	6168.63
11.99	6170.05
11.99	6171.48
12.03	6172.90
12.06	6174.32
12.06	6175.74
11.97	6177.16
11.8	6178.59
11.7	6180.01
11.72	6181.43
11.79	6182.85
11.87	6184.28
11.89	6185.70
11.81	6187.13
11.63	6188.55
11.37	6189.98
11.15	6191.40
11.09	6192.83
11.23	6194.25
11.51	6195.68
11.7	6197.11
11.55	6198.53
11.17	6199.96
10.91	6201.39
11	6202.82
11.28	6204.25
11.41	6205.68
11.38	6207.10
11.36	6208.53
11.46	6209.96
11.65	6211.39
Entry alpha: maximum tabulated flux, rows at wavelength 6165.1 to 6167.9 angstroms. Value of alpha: 12.22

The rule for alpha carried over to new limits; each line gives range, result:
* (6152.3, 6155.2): 12.88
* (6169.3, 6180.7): 12.06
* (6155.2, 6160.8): 12.58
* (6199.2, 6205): 11.28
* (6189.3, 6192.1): 11.37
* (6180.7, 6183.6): 11.79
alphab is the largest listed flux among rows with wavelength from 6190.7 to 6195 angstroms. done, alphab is 11.23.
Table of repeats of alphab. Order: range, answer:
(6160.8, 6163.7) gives 12.15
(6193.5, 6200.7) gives 11.7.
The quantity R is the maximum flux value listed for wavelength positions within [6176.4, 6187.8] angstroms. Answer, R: 11.97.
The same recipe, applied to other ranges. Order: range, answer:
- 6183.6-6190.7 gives 11.89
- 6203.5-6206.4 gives 11.41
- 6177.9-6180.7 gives 11.8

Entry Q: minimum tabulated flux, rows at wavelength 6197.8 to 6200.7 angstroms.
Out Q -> 11.17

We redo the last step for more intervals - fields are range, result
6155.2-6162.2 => 12.15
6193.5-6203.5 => 10.91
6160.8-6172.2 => 11.99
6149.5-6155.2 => 12.69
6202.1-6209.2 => 11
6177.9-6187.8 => 11.7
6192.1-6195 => 11.09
